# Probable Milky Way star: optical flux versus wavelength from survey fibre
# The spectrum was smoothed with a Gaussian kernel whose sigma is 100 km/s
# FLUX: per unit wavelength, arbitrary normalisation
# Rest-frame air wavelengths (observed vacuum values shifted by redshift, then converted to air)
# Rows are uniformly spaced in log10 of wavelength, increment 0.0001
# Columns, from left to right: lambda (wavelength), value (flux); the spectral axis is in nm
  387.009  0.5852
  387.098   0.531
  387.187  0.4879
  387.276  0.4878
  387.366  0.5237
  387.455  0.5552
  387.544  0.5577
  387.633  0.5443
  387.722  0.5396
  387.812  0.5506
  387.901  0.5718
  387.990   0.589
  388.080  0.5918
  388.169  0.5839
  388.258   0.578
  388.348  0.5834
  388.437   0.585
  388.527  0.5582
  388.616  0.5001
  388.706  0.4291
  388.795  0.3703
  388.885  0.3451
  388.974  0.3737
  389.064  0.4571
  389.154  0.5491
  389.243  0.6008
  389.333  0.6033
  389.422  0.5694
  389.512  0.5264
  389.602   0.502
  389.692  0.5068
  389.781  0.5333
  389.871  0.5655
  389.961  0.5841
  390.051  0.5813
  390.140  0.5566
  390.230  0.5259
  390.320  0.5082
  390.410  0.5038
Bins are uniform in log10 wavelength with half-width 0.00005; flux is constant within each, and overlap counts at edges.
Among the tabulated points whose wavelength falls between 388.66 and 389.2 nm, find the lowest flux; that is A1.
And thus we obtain 0.3451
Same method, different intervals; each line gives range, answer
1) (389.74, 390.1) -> 0.5333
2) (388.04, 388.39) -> 0.578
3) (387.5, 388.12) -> 0.5396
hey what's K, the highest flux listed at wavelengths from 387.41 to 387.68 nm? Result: 0.5577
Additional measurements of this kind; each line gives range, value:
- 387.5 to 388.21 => 0.5918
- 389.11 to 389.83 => 0.6033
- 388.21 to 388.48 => 0.585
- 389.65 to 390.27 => 0.5841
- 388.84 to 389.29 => 0.6008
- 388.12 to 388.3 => 0.5839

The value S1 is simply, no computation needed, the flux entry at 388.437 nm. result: 0.585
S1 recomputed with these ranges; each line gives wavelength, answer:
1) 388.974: 0.3737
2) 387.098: 0.531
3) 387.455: 0.5552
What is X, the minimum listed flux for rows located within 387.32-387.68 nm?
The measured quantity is 0.5237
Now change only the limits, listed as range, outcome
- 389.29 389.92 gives 0.502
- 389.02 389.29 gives 0.4571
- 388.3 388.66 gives 0.5001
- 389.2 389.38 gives 0.6008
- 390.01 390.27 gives 0.5259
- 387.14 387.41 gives 0.4878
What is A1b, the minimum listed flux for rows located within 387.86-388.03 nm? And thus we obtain 0.5718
